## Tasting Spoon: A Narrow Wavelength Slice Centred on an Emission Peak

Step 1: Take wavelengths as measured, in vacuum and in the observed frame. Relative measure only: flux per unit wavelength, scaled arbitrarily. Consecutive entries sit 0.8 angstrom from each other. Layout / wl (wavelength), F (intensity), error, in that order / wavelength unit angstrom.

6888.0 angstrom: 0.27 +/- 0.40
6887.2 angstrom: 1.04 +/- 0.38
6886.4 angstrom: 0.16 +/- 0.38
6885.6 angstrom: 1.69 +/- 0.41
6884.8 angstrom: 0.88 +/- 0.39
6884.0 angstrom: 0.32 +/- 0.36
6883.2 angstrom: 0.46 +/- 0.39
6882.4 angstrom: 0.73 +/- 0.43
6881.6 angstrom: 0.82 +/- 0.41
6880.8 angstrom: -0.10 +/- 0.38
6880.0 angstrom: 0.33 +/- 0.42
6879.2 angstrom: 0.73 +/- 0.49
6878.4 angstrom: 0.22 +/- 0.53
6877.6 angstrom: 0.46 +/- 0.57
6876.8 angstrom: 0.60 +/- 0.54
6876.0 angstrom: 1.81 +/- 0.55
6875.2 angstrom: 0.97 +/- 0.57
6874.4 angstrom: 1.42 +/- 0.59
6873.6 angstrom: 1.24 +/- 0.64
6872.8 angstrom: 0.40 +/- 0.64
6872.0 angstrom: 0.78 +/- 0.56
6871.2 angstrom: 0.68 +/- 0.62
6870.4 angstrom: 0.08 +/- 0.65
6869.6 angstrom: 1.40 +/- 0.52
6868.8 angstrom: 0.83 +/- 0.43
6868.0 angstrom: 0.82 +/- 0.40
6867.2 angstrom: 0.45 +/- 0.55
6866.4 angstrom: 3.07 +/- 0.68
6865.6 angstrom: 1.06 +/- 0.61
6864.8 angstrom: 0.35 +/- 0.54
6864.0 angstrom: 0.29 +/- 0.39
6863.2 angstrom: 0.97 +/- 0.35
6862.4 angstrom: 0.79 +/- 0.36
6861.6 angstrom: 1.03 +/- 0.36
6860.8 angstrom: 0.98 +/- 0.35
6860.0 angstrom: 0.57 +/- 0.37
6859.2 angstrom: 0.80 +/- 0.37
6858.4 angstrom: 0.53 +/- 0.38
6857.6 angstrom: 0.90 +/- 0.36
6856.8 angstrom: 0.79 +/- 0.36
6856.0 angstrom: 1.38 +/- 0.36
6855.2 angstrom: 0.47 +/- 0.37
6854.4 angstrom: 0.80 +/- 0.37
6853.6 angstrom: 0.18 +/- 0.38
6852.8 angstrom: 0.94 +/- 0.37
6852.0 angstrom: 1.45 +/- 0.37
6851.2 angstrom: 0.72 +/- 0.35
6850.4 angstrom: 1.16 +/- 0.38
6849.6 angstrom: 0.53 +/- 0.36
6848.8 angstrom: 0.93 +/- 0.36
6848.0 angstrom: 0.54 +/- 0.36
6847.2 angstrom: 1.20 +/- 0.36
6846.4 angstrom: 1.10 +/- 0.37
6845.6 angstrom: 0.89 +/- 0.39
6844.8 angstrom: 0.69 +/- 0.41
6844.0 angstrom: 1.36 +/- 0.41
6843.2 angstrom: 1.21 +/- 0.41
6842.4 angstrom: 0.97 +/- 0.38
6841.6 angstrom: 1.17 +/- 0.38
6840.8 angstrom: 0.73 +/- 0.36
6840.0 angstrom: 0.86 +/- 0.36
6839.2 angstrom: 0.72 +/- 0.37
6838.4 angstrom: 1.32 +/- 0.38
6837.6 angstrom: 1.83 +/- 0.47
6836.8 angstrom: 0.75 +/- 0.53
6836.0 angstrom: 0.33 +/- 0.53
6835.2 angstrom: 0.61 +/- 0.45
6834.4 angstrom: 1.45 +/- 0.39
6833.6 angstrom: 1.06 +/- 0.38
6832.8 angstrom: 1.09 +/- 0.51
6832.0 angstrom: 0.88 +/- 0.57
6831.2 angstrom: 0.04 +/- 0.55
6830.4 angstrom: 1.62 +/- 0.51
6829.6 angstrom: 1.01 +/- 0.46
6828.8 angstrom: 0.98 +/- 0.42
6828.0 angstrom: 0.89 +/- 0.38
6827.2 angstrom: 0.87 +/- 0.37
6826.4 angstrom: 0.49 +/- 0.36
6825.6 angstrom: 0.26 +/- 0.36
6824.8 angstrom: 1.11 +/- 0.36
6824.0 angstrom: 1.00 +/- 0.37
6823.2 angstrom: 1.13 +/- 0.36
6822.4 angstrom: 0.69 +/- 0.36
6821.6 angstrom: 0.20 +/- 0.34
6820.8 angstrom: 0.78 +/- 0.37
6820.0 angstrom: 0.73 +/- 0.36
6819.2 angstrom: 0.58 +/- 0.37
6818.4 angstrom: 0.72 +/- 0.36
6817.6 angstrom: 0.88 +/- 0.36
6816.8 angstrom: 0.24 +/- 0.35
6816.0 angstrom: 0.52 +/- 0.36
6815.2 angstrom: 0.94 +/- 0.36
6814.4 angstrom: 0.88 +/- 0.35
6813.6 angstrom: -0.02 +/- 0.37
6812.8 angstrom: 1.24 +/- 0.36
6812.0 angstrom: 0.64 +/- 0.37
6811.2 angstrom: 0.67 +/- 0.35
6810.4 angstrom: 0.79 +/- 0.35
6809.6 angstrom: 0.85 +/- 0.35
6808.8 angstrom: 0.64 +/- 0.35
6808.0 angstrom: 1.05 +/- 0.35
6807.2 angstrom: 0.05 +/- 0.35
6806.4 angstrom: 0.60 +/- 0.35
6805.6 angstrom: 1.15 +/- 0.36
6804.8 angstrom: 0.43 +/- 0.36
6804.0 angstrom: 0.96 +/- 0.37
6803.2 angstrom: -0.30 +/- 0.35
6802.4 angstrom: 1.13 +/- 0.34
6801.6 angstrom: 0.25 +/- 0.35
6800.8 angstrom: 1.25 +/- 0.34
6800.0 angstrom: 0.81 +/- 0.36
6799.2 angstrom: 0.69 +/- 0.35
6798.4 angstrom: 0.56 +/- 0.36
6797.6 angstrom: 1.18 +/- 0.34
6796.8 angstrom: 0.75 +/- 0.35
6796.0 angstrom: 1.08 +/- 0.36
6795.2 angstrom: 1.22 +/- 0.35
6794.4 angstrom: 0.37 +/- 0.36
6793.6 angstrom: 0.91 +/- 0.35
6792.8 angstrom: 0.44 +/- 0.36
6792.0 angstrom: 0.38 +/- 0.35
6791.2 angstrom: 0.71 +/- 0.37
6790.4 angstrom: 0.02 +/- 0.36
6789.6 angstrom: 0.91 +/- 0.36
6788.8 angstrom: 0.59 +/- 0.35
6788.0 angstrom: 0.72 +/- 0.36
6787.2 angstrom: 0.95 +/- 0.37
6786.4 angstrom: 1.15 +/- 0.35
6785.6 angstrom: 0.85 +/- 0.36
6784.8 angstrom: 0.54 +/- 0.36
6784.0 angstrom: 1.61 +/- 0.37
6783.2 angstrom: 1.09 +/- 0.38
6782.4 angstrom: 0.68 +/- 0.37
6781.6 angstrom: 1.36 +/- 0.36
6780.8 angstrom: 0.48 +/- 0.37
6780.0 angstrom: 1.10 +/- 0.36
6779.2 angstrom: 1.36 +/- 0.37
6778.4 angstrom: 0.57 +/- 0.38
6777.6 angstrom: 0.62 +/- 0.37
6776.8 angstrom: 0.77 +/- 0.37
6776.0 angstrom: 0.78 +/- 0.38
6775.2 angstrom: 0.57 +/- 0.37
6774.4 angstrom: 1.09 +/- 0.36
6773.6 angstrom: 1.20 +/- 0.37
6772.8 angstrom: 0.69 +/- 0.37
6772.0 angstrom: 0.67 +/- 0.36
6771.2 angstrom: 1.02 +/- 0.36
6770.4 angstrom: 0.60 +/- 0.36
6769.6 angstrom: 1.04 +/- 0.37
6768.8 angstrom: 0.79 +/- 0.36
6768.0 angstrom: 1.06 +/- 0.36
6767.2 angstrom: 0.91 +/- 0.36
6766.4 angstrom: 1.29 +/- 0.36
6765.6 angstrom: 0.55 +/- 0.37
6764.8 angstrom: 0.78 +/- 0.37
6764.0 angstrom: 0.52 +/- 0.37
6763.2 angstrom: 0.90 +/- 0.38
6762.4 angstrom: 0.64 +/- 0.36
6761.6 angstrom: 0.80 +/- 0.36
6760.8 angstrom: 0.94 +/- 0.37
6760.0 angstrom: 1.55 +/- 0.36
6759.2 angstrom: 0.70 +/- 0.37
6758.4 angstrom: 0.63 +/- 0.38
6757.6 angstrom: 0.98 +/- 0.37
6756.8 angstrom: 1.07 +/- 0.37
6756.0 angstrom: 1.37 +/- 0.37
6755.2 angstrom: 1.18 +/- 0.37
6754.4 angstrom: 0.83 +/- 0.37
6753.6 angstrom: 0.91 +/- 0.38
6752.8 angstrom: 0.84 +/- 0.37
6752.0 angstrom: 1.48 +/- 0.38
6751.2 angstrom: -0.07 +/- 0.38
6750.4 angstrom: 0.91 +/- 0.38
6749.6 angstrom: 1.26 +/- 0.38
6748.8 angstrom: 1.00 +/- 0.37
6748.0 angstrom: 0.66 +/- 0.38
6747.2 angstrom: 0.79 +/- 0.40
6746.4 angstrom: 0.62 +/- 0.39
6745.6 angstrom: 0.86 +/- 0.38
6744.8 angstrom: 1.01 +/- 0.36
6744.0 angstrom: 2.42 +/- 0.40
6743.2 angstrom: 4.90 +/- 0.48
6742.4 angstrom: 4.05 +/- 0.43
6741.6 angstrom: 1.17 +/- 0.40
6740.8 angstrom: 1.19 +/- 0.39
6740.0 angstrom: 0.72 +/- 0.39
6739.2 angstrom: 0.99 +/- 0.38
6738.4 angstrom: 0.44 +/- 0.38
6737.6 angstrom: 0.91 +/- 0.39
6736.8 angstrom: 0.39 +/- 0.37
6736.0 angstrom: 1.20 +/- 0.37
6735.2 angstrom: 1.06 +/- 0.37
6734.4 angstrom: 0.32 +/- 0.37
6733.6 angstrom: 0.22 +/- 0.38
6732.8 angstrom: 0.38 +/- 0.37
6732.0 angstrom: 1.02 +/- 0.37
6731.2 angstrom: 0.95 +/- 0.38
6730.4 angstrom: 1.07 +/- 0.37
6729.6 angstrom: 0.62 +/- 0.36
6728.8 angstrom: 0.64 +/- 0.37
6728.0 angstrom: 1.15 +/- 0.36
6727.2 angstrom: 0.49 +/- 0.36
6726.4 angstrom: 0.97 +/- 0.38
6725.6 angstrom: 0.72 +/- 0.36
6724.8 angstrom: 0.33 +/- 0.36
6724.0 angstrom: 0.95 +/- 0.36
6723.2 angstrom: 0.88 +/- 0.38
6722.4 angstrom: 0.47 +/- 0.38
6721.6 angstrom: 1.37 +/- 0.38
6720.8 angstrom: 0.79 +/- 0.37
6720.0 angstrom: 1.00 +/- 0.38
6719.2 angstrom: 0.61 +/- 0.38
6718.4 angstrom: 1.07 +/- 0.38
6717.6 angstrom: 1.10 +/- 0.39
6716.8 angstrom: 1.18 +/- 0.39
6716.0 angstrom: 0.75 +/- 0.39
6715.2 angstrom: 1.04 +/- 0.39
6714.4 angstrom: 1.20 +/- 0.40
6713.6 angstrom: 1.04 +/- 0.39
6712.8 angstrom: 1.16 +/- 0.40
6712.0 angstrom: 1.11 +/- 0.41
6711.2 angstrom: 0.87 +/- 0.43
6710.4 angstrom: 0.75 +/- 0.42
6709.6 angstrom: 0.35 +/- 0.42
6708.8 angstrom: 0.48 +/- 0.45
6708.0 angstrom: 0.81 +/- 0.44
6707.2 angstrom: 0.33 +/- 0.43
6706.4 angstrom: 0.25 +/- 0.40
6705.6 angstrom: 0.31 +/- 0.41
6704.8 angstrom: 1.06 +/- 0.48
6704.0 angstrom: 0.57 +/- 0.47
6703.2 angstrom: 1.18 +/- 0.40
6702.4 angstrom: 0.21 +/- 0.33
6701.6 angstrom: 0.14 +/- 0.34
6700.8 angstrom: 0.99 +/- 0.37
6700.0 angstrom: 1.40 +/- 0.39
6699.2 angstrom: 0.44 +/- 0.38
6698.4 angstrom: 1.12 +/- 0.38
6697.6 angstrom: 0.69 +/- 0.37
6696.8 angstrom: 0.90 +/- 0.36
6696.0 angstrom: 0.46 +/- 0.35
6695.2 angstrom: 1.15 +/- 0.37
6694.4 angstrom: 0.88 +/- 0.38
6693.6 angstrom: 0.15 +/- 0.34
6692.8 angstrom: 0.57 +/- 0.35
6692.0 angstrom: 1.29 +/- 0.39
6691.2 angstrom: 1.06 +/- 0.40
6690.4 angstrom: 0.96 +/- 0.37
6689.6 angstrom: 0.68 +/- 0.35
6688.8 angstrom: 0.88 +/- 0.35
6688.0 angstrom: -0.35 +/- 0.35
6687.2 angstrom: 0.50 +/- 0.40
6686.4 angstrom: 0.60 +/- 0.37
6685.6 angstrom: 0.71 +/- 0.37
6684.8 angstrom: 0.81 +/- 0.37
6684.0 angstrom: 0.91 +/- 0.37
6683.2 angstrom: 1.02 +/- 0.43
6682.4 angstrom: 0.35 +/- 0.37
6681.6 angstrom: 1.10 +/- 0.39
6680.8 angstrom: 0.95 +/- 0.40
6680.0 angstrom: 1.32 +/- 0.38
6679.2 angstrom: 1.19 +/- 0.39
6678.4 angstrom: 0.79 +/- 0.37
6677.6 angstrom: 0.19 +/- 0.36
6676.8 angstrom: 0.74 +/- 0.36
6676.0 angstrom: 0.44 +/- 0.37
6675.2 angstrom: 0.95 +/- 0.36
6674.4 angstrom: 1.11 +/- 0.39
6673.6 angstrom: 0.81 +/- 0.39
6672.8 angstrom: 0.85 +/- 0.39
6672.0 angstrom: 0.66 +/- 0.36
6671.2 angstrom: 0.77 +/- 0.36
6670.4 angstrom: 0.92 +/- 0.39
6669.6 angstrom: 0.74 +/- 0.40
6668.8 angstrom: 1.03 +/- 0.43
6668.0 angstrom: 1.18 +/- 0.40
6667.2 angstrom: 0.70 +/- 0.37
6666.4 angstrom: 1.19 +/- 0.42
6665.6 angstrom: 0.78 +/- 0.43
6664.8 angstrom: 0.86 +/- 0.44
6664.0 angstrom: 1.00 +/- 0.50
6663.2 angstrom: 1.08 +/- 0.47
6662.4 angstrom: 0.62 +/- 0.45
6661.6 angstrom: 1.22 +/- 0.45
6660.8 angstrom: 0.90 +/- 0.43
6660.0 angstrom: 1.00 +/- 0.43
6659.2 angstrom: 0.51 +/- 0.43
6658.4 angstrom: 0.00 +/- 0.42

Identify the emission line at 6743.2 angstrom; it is Halpha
